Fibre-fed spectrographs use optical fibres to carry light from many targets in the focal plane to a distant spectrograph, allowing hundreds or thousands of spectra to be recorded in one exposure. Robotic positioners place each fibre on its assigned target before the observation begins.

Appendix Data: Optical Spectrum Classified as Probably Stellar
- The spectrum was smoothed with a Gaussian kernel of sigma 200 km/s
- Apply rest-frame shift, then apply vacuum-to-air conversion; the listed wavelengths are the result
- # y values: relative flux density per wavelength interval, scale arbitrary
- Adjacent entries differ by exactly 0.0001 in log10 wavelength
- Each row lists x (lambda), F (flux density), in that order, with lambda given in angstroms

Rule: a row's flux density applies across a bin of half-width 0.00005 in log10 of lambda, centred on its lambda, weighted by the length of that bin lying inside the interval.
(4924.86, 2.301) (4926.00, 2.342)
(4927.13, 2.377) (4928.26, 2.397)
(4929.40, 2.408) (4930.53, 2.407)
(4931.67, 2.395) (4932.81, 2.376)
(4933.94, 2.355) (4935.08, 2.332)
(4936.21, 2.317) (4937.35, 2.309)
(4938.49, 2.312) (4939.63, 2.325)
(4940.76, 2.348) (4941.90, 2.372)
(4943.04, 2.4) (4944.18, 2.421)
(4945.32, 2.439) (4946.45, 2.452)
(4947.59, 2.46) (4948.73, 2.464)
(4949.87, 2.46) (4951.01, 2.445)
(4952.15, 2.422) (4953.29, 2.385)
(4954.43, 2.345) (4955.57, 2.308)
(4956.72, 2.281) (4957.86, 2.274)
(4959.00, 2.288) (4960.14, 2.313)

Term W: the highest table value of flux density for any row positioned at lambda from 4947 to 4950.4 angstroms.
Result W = 2.464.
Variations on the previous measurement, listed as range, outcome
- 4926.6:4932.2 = 2.408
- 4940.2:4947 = 2.452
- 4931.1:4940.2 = 2.395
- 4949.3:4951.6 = 2.46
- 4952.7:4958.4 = 2.385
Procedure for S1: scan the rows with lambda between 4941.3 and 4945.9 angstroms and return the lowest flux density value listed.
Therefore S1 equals 2.372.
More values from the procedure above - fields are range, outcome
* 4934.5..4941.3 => 2.309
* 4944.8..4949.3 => 2.439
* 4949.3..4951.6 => 2.445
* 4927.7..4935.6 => 2.332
